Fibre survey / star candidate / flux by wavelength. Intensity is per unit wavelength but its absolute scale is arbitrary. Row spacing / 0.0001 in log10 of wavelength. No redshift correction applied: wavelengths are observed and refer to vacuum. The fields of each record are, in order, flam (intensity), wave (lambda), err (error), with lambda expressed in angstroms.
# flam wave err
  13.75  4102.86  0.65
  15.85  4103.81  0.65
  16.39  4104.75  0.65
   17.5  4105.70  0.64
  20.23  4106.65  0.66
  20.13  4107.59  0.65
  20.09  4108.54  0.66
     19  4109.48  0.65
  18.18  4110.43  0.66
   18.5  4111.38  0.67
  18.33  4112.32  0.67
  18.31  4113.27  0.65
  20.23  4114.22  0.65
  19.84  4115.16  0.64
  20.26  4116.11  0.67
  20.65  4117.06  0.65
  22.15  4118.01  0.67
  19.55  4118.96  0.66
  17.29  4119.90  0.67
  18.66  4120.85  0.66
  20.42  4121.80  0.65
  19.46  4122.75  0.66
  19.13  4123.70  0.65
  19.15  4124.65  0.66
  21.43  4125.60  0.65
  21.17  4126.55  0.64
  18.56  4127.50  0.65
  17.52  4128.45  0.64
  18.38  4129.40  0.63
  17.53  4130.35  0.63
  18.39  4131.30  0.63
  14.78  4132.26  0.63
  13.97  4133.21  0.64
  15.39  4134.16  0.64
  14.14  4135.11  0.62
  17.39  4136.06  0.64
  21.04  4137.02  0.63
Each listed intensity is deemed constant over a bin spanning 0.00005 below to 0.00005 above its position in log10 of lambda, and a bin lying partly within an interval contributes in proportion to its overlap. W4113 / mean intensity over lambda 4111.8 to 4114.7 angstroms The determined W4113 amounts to 19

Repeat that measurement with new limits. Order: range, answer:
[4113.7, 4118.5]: 20.6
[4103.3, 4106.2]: 16.5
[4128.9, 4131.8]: 18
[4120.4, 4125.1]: 19.4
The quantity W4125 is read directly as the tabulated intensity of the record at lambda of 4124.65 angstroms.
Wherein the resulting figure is 19.15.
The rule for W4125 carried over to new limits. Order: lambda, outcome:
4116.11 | 20.26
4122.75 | 19.46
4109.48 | 19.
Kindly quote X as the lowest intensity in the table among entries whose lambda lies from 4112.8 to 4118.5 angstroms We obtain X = 18.31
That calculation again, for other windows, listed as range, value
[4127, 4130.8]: 17.52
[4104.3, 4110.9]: 16.39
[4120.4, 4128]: 18.56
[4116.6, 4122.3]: 17.29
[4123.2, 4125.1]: 19.13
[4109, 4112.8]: 18.18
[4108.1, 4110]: 19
